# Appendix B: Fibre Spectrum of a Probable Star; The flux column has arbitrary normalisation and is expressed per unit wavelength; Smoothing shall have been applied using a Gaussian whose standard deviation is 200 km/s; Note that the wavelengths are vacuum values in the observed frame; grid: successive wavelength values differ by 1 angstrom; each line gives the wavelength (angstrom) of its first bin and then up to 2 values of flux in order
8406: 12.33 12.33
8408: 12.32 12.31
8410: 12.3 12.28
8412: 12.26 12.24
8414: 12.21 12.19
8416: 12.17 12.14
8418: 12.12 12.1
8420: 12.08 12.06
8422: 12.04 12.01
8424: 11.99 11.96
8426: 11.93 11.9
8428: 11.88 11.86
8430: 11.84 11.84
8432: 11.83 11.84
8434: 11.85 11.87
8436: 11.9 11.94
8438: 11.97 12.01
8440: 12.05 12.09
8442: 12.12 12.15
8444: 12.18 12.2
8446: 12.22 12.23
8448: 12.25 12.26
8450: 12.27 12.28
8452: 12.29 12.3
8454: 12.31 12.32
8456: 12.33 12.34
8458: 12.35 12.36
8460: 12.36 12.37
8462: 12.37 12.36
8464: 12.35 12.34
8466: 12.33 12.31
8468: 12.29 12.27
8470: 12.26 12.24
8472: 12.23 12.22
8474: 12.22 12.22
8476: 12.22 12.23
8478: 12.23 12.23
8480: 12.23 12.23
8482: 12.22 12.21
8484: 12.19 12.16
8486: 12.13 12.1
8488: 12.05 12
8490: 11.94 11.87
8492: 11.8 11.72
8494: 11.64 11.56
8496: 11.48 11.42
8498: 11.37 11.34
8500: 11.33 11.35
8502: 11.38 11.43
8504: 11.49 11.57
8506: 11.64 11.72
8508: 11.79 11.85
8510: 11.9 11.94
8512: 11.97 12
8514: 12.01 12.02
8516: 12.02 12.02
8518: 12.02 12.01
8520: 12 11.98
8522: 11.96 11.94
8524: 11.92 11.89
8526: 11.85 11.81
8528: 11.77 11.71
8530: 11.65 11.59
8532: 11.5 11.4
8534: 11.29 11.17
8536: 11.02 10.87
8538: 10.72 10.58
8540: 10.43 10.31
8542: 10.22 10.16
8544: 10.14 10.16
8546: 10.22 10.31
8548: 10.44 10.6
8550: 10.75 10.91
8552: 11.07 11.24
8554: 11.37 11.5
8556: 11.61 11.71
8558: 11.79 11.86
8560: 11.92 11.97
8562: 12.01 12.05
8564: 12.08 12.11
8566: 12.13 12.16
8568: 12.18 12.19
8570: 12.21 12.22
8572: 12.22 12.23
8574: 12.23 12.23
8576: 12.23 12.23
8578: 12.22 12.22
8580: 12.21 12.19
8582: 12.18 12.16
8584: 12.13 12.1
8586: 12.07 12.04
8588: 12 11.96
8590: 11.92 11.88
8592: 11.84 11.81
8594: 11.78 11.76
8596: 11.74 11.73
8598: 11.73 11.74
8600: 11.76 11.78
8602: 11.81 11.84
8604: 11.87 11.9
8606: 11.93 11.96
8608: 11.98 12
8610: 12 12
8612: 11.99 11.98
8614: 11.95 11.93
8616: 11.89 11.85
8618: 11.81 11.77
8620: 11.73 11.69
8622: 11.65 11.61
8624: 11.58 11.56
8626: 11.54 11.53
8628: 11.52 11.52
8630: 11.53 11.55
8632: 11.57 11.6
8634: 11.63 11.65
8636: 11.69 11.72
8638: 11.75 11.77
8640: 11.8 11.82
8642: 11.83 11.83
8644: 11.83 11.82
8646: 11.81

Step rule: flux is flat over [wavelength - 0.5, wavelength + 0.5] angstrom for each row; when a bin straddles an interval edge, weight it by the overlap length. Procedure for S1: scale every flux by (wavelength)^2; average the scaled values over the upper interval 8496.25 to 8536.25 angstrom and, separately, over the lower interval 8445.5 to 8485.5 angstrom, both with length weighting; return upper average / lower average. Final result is 0.96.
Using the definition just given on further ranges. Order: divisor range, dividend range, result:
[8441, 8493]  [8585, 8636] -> 1.00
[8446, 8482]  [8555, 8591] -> 1.01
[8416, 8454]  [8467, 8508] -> 1.00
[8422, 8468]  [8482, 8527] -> 0.99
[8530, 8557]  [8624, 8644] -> 1.10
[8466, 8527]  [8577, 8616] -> 1.03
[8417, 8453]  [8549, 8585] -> 1.02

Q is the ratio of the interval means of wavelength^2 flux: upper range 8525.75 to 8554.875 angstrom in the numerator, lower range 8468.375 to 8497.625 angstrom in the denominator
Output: 0.9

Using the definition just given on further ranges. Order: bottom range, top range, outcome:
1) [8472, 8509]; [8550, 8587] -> 1.03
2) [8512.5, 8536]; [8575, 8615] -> 1.03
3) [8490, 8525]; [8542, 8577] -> 0.99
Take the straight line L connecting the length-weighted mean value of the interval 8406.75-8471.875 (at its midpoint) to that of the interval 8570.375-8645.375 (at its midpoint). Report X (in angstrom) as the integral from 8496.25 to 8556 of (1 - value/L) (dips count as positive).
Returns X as 3.25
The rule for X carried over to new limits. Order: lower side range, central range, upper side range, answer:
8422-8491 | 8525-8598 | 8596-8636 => 1.8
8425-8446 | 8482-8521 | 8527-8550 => -1.9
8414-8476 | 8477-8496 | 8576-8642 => 0.1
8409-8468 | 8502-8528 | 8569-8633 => 0.4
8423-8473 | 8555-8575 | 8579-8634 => -0.2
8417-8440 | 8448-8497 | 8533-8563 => -2.4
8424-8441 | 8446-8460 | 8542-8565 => -0.6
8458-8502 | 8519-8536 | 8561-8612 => 0.5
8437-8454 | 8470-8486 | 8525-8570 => -0.4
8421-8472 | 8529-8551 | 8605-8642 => 2.2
